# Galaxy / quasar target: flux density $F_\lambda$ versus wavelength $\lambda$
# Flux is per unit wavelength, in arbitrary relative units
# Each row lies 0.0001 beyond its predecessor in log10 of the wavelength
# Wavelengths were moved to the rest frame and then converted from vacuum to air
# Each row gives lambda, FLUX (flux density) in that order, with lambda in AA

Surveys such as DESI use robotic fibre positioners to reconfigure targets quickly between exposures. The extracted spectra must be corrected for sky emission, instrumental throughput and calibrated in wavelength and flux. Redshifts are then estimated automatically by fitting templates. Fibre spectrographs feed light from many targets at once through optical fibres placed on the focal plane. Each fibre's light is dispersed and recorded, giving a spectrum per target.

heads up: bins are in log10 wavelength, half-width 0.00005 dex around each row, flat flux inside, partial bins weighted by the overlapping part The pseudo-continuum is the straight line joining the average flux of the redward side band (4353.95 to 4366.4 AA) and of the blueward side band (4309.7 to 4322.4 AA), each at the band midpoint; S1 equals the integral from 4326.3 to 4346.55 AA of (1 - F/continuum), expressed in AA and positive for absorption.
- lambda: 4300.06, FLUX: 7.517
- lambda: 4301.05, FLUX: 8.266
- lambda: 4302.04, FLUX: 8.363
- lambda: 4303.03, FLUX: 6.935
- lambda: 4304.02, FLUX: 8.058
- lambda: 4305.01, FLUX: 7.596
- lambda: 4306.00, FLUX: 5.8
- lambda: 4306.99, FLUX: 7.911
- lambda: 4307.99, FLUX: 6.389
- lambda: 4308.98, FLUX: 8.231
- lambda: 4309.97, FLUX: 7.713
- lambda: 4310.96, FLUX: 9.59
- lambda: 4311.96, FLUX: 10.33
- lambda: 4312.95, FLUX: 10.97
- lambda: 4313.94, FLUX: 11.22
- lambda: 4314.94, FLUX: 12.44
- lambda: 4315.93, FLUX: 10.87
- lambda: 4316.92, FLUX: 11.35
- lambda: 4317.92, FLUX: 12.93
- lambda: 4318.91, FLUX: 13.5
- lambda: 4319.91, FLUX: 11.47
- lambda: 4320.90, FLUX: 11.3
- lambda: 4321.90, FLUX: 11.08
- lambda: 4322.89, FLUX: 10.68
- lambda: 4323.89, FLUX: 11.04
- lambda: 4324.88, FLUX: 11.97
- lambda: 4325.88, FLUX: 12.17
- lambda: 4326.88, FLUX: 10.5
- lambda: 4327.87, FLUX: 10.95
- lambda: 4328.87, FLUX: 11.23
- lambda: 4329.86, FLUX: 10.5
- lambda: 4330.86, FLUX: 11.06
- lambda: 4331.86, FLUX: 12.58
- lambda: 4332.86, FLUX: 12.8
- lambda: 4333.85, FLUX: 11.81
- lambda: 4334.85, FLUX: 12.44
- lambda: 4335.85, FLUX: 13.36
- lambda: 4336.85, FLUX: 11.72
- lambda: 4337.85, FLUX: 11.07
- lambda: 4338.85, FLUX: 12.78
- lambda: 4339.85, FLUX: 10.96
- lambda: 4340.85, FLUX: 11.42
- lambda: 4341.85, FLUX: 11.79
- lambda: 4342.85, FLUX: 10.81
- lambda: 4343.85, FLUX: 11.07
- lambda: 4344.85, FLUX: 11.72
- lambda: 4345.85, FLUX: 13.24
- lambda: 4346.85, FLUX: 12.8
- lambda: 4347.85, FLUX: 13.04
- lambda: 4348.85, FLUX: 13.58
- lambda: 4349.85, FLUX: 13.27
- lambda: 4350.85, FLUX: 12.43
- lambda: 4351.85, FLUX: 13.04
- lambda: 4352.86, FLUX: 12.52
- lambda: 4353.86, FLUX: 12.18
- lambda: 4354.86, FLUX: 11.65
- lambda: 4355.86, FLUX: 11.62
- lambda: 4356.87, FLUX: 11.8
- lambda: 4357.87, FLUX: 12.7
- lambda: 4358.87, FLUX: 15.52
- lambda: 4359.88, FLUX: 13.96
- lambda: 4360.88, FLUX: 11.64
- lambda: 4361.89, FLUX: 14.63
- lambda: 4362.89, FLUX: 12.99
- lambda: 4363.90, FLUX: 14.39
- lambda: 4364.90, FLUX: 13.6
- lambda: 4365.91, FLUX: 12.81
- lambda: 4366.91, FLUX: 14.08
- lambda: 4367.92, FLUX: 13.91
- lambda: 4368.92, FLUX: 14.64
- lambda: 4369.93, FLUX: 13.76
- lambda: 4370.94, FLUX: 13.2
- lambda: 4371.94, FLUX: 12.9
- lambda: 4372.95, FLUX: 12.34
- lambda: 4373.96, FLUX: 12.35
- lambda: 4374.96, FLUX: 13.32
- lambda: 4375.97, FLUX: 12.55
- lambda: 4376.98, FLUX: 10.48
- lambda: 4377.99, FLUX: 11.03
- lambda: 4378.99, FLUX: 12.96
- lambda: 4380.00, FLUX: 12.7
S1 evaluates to 0.6 AA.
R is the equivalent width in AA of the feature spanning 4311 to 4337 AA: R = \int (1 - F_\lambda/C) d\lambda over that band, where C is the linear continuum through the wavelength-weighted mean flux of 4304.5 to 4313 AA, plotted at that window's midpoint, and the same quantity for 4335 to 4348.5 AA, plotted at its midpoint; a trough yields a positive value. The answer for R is -4.5 AA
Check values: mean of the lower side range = 8.14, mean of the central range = 11.6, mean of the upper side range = 12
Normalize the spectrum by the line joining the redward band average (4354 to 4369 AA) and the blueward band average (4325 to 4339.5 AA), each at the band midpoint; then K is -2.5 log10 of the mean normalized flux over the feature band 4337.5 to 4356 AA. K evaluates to 0.03 mag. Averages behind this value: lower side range 11.8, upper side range 13.3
